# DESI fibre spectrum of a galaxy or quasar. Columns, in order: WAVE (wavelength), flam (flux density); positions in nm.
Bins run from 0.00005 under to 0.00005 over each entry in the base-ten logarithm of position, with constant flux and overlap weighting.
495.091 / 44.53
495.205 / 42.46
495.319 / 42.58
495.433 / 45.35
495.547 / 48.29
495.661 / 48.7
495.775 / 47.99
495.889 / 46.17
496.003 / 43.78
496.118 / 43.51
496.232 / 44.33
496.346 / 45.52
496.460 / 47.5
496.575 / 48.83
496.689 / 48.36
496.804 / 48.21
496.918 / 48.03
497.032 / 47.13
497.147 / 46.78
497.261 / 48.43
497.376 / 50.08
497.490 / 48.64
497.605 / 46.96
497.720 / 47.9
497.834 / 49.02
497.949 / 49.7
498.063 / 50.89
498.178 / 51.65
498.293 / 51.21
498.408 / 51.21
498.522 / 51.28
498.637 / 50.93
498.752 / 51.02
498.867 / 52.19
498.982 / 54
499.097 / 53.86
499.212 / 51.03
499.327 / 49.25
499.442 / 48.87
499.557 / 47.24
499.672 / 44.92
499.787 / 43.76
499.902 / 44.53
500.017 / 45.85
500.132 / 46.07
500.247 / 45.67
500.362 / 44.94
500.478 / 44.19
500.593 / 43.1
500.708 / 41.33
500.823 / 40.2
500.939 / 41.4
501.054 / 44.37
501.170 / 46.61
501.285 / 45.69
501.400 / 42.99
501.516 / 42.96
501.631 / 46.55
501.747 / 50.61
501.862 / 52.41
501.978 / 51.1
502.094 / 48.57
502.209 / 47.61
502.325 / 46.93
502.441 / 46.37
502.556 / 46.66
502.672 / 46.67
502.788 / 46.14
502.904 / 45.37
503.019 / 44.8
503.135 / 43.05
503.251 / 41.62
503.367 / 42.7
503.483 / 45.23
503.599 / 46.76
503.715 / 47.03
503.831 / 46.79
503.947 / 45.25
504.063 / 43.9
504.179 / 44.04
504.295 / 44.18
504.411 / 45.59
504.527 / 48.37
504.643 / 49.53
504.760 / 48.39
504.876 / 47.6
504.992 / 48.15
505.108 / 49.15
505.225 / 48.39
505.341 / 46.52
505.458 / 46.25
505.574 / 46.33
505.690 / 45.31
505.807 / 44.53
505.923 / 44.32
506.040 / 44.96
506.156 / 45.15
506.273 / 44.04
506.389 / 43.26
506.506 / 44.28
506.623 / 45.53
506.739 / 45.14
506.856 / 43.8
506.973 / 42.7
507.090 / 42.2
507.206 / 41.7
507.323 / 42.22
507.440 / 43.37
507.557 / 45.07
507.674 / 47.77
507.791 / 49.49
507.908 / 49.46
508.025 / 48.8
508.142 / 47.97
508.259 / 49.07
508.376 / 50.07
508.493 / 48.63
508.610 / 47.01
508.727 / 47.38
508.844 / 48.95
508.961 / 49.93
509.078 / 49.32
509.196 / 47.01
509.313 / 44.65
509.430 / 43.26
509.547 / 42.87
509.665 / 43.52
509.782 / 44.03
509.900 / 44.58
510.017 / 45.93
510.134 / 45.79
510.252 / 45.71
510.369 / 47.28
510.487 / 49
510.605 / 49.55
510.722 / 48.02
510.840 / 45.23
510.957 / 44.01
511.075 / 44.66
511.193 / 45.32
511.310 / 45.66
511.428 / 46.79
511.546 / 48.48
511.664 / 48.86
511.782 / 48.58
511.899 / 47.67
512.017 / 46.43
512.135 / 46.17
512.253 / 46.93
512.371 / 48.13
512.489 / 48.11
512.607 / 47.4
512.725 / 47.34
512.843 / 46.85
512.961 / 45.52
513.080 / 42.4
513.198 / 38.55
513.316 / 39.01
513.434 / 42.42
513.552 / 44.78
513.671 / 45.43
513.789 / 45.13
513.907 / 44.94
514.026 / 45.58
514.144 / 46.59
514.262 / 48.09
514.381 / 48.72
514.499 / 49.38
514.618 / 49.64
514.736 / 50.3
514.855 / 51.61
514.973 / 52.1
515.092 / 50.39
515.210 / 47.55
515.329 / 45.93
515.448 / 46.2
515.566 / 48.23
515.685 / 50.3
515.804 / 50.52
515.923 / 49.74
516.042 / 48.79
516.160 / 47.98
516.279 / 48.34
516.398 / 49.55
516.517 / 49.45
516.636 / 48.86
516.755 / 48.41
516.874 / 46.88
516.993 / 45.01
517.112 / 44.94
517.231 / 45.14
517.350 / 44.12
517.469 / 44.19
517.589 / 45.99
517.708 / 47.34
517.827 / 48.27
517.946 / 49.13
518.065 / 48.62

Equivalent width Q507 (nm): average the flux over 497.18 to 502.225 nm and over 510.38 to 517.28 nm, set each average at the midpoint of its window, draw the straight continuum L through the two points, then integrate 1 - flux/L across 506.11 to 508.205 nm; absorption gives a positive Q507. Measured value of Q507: 0.10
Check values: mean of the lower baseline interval 47.7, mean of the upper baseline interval 47.1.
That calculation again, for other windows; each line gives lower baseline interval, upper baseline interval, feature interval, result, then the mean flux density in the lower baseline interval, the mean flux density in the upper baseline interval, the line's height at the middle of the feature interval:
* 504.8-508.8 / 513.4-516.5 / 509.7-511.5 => 0.04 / 46.1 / 48.1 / 47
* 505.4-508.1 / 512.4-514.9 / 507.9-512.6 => -0.14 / 45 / 46.1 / 45.6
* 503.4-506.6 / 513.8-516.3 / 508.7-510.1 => 0.04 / 46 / 48.6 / 47.1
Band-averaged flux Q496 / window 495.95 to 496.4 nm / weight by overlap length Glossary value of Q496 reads 44.3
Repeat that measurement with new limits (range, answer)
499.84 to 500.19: 45.5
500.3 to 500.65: 44.1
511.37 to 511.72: 48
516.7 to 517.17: 46.3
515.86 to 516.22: 48.9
